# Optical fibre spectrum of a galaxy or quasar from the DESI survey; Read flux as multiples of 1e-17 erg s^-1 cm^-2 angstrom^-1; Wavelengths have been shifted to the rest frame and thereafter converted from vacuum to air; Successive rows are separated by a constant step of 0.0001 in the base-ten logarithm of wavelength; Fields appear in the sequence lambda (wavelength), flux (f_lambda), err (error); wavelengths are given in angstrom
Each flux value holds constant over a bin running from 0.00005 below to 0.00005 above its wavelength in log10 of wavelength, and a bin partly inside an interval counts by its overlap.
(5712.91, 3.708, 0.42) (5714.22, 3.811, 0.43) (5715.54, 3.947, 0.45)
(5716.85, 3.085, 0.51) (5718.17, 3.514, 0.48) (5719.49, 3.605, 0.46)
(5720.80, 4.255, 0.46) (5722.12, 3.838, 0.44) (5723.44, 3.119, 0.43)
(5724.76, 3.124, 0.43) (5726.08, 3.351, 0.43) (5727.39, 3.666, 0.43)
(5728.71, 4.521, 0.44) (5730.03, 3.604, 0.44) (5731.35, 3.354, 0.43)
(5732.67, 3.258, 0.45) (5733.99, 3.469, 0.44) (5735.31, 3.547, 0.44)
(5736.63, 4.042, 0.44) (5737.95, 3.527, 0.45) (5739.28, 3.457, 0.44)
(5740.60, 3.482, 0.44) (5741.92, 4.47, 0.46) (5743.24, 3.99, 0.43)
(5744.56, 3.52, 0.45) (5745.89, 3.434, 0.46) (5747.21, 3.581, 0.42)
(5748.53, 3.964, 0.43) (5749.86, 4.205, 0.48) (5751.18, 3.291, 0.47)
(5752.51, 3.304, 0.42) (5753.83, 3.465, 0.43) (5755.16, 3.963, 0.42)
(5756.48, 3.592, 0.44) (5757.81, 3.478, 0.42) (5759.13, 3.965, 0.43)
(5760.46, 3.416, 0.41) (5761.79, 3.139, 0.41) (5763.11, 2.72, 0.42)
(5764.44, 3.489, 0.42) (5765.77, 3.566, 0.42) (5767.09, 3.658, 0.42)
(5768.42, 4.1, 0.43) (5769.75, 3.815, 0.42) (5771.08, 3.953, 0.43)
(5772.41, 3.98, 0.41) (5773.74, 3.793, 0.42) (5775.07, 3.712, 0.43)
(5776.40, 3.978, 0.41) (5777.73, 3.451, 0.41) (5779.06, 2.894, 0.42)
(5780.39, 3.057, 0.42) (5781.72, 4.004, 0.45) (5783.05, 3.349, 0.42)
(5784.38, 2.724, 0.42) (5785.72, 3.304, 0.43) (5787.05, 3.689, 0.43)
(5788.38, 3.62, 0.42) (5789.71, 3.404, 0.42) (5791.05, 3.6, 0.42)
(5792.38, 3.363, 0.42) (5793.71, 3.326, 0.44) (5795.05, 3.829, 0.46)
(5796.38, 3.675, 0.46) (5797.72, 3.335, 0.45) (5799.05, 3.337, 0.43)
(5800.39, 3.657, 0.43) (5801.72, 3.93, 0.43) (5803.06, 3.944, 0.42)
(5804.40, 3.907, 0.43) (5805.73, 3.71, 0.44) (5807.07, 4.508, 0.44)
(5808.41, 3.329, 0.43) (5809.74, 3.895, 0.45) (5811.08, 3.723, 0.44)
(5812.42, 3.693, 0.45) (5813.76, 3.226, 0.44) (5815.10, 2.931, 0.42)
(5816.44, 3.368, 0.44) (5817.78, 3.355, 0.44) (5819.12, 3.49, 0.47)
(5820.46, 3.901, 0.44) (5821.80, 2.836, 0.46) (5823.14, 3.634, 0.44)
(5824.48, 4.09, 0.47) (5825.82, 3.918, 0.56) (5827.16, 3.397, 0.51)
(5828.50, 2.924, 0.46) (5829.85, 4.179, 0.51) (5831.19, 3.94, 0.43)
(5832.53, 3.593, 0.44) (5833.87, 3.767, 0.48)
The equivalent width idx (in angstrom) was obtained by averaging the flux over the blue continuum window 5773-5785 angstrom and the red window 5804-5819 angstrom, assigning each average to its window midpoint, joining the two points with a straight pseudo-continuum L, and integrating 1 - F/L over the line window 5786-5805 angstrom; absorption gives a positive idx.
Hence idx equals -0.46 angstrom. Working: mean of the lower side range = 3.45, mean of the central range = 3.61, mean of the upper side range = 3.59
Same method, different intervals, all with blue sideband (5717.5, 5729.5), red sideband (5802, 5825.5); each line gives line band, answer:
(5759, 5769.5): 0.4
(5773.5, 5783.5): 0.3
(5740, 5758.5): -0.2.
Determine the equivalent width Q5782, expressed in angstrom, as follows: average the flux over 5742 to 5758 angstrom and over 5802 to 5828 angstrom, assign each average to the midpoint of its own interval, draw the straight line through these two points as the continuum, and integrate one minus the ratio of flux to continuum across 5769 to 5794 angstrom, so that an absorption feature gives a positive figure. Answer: 0.8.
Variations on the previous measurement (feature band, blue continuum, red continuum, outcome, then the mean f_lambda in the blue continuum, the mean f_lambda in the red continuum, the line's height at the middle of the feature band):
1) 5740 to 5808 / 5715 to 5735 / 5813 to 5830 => -2.0 angstrom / 3.58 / 3.46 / 3.52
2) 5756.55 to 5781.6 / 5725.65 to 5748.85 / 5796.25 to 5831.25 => 0.5 angstrom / 3.68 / 3.62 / 3.65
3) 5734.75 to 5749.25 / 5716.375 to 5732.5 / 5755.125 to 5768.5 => -0.7 angstrom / 3.58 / 3.51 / 3.55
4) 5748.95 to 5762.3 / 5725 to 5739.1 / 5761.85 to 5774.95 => 0.2 angstrom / 3.61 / 3.65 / 3.64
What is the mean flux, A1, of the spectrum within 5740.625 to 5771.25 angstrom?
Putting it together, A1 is 3.65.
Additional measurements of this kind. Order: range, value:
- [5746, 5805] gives 3.58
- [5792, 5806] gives 3.64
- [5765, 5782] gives 3.68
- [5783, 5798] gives 3.44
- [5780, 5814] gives 3.59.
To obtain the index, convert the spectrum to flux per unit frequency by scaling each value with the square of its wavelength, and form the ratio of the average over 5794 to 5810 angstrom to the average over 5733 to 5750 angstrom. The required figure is 1.0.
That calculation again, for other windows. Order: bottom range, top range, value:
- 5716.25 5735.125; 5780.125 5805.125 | 1.02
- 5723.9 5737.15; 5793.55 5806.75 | 1.06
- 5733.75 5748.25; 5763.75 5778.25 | 1.03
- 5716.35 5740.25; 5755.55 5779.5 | 1.02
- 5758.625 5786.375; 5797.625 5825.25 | 1.04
